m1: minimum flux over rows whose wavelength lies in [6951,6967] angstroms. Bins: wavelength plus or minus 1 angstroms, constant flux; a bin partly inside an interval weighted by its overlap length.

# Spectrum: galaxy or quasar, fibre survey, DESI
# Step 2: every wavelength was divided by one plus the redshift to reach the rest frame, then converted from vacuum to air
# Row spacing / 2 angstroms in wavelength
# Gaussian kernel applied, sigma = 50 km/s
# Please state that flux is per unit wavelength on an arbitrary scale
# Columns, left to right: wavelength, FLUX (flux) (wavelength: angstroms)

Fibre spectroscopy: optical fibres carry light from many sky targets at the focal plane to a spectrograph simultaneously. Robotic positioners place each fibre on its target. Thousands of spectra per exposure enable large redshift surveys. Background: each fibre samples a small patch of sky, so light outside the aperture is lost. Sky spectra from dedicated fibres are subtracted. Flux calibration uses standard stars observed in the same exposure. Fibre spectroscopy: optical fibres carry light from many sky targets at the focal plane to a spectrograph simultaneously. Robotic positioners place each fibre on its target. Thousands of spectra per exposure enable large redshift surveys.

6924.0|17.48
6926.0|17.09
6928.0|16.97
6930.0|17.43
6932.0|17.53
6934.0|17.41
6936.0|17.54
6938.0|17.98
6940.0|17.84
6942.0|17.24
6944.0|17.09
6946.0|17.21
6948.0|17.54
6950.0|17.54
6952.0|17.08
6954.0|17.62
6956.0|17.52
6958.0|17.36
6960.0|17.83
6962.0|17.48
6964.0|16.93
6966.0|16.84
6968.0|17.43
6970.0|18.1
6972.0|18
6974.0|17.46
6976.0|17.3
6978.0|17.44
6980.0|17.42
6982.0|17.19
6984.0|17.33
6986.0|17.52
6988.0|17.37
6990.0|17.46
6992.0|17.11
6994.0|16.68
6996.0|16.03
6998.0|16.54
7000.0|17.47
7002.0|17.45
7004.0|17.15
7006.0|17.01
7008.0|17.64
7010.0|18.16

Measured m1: 16.84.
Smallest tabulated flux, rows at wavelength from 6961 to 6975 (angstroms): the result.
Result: 16.84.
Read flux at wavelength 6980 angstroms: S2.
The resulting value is 17.42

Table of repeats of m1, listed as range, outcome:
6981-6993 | 17.11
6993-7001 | 16.03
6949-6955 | 17.08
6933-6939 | 17.41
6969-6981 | 17.3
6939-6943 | 17.24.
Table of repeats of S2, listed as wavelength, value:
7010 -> 18.16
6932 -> 17.53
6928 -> 16.97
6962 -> 17.48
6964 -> 16.93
